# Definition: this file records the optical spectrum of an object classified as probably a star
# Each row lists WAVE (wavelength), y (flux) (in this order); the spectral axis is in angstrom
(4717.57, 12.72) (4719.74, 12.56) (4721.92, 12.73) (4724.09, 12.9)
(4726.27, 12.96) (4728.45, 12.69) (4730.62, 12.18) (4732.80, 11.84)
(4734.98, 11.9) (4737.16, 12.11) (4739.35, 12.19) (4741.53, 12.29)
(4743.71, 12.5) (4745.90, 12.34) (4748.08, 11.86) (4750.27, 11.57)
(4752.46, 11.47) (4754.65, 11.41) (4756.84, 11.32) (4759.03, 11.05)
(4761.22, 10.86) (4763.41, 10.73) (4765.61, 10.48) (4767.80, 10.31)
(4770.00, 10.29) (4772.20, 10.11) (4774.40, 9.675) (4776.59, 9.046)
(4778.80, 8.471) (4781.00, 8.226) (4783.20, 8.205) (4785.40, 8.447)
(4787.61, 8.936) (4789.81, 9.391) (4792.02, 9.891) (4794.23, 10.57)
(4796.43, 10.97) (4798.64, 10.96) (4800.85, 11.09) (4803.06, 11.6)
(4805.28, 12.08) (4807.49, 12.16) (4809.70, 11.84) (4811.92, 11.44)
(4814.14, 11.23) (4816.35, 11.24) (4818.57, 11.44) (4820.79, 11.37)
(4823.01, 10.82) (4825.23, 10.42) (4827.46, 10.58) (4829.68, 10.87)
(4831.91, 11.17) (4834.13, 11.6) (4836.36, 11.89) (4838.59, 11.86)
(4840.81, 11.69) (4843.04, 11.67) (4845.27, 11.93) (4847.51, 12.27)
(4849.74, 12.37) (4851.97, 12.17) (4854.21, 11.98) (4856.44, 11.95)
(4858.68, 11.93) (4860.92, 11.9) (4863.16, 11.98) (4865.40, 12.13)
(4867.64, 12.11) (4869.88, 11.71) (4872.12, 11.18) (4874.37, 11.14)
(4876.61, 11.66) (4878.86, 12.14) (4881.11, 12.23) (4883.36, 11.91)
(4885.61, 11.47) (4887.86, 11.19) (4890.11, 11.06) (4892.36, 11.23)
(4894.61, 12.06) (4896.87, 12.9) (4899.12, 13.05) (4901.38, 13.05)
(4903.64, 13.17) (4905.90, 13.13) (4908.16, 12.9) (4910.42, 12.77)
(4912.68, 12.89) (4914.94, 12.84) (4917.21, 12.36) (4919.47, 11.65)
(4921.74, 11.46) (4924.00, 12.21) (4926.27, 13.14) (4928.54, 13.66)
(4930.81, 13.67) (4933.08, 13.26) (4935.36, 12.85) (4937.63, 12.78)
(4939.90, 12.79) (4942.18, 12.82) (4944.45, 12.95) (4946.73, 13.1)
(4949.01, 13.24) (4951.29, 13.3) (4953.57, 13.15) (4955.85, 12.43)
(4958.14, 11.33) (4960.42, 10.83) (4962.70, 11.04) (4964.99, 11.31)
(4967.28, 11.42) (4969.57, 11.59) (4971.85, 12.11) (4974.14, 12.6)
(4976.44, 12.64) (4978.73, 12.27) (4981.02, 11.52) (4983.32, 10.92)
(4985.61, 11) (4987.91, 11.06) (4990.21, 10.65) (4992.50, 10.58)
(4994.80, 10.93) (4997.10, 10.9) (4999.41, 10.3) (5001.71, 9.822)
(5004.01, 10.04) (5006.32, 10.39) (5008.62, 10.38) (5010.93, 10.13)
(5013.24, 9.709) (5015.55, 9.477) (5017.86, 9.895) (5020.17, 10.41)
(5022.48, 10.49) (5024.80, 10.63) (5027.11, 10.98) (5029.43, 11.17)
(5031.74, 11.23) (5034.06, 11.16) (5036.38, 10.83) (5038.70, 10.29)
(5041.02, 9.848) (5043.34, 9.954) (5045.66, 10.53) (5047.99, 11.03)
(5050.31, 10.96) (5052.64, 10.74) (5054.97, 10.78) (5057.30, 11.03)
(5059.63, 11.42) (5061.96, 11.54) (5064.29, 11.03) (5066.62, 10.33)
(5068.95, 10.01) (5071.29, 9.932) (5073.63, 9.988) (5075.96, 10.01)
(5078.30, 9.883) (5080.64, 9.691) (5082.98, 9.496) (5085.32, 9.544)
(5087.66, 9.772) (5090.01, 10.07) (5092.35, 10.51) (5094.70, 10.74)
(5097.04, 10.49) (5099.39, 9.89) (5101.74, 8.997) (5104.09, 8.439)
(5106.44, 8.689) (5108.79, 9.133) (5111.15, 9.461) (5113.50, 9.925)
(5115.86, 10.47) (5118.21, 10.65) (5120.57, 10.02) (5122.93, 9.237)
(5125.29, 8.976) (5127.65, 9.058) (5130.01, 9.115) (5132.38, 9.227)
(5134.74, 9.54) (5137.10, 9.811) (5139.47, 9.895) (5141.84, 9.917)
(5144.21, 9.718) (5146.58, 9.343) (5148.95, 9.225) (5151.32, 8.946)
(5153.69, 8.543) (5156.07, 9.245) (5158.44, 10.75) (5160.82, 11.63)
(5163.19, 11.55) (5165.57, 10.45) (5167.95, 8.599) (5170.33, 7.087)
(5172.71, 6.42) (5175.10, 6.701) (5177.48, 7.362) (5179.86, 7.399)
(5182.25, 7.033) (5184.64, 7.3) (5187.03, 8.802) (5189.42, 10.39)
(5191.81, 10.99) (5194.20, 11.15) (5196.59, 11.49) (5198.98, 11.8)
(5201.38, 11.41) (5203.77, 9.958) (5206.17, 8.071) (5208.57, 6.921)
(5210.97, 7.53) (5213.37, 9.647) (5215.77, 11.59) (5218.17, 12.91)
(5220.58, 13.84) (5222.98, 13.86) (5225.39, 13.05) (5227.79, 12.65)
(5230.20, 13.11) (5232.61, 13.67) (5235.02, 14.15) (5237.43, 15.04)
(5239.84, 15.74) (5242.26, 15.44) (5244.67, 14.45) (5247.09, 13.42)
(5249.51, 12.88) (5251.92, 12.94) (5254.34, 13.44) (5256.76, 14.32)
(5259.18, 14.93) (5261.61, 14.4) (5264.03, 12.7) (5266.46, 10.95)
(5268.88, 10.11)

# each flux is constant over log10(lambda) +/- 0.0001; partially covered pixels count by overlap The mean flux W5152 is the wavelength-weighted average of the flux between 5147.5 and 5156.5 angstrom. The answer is 8.98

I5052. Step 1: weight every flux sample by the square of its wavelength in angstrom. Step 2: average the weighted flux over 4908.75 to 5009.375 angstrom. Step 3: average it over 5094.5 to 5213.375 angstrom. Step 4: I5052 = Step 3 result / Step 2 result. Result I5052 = 0.85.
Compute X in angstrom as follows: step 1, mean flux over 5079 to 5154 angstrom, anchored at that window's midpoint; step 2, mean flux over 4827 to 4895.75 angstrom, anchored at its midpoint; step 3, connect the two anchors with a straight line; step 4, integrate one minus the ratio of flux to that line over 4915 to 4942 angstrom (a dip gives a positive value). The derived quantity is -3.8 angstrom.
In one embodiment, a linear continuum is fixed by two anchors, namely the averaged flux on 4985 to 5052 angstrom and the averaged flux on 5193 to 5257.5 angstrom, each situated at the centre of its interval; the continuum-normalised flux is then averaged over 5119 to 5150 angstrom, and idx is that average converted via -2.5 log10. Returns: 0.22 mag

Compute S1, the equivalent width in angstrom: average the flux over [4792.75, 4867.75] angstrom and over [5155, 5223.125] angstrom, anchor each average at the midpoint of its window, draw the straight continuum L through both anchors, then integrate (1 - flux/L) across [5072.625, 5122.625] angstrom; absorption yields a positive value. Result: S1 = 1.7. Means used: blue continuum 11.6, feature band 9.79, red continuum 9.66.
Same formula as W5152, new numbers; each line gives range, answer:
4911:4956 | 12.8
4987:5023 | 10.3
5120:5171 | 9.56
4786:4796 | 9.72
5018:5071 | 10.7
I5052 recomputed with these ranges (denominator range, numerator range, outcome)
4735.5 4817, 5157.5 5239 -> 1.15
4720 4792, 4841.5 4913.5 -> 1.16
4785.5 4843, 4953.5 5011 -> 1.08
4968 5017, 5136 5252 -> 1.06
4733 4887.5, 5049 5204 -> 0.99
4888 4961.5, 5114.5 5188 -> 0.79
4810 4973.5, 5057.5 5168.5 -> 0.89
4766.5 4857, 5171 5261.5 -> 1.24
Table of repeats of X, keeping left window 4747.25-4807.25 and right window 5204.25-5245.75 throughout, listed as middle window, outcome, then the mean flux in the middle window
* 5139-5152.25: 2.80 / 9.5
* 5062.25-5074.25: 1.36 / 10.4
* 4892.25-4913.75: -3.65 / 12.8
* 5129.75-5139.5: 2.02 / 9.51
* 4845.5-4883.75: -4.18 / 11.9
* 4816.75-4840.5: -1.42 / 11.2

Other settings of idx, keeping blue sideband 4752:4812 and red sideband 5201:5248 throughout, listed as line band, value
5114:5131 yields 0.22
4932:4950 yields -0.17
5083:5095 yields 0.17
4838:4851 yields -0.13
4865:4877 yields -0.08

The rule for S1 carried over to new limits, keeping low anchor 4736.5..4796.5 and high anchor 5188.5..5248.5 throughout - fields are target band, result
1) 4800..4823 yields -1.8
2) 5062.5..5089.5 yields 3.7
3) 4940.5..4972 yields -2.9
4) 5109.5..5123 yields 2.0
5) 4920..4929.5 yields -1.3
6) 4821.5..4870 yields -4.0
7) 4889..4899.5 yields -1.0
